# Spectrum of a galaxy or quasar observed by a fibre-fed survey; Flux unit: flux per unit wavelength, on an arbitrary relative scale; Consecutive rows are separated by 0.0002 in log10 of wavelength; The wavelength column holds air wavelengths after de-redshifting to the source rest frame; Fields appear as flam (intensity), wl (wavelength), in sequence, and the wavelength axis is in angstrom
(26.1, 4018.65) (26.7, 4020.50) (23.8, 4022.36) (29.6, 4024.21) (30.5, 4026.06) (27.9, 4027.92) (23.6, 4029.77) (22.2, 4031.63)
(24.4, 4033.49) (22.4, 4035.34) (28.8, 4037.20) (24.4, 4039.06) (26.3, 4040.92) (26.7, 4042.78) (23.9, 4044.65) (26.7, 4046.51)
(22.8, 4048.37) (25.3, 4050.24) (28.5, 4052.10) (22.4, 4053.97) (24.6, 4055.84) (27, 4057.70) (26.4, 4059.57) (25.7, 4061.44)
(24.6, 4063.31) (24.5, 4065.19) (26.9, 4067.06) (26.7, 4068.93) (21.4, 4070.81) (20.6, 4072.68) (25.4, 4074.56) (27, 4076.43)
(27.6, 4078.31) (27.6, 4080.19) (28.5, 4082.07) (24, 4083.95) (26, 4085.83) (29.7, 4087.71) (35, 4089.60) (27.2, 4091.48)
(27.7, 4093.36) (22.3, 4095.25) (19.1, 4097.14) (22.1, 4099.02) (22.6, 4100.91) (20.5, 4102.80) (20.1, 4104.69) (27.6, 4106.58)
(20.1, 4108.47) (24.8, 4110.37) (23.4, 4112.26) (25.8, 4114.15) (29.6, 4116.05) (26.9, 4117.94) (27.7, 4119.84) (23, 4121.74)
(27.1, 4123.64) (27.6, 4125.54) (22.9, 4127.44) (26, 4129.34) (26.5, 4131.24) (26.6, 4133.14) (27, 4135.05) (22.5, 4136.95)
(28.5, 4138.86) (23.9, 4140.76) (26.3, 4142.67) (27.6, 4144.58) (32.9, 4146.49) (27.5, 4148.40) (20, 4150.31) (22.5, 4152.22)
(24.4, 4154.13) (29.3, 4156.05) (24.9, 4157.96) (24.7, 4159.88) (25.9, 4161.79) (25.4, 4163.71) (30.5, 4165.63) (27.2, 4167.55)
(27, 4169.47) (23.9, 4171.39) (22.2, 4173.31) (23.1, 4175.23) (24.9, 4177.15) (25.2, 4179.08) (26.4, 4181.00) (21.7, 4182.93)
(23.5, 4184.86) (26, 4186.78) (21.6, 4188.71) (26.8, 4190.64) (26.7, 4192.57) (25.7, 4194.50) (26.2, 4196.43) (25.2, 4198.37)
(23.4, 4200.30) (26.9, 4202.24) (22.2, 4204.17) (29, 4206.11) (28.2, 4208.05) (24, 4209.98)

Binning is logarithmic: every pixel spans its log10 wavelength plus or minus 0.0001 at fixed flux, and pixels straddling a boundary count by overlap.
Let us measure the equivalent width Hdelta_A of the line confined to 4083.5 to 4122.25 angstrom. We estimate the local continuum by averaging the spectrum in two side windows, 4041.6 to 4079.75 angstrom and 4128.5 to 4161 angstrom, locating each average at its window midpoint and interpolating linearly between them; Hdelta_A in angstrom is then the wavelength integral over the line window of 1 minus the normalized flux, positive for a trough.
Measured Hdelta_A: 0.9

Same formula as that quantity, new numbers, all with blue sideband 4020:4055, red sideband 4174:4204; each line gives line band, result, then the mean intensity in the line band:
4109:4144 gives -1.0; 25.8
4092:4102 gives 0.9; 22.9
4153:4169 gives -1.0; 26.5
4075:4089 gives -1.1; 27.3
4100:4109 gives 1.1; 22.3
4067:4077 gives 0.4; 24.4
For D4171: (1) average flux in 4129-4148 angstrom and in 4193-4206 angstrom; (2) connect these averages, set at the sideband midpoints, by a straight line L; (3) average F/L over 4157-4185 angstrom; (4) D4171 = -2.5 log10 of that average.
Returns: 0.036 mag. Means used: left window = 26.8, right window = 25.3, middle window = 25.1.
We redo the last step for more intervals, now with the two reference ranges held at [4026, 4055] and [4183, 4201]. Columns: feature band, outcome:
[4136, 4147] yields -0.07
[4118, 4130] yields -0.03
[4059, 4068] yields -0.02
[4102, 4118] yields 0.04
